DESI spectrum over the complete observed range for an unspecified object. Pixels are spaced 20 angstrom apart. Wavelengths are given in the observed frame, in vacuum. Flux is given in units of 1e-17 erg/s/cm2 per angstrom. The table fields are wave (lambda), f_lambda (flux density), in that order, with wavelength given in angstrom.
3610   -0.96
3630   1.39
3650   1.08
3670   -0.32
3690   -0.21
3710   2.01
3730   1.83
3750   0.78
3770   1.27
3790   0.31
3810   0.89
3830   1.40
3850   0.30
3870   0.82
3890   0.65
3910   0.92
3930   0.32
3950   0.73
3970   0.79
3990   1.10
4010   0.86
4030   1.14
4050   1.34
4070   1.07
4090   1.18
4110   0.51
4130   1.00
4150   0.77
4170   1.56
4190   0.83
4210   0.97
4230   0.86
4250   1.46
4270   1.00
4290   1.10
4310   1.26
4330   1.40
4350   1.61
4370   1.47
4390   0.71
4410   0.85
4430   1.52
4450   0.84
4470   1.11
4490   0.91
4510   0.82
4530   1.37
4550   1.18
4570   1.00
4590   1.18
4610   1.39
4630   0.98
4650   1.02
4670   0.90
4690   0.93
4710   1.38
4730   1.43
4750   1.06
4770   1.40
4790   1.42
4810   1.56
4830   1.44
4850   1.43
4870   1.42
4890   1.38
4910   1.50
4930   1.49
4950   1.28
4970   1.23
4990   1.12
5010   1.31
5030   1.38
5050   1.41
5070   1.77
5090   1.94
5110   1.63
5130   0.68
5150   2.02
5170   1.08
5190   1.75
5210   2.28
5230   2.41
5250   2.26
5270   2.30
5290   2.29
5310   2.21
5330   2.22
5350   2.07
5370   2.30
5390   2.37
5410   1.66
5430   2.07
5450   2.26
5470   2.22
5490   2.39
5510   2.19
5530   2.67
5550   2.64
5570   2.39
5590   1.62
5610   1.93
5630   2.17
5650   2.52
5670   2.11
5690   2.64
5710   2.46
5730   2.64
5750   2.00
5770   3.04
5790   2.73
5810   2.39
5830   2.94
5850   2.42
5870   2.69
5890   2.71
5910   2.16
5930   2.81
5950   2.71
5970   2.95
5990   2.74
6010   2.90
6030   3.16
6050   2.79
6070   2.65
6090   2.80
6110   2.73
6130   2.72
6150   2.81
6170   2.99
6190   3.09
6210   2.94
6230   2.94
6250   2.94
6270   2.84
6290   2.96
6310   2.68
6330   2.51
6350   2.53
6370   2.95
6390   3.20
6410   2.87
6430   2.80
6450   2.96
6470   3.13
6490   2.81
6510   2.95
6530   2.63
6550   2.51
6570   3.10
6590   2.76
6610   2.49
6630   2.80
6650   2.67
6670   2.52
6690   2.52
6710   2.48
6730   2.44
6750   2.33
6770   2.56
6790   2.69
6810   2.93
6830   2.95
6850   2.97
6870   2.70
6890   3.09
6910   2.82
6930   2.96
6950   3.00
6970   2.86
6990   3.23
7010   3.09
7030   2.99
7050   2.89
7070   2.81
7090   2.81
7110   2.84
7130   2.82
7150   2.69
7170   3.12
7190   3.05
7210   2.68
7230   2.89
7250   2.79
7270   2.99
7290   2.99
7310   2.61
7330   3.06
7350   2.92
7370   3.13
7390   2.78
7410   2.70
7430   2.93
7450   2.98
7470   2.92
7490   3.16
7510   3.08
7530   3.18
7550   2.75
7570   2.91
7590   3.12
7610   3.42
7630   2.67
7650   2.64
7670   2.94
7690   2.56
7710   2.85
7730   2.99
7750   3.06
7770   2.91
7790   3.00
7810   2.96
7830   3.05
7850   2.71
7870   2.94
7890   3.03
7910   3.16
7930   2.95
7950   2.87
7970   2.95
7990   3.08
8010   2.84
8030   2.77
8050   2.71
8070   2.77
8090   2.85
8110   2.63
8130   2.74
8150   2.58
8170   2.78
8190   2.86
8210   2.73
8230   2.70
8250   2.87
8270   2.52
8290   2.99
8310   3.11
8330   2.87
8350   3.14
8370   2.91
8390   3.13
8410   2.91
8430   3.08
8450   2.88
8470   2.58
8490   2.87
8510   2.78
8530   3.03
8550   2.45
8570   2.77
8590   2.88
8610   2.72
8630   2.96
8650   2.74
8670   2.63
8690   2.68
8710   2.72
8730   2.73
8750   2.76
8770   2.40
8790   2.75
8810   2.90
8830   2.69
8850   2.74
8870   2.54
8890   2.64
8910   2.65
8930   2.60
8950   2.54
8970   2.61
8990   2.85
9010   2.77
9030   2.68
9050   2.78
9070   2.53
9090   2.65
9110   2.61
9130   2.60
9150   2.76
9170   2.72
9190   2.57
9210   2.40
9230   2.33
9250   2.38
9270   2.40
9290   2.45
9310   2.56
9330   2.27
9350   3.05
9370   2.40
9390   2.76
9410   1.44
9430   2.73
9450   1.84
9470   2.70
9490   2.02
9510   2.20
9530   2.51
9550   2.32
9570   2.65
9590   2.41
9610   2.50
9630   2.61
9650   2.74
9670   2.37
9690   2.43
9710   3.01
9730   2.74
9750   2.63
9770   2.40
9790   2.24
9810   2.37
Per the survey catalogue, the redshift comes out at 0.30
